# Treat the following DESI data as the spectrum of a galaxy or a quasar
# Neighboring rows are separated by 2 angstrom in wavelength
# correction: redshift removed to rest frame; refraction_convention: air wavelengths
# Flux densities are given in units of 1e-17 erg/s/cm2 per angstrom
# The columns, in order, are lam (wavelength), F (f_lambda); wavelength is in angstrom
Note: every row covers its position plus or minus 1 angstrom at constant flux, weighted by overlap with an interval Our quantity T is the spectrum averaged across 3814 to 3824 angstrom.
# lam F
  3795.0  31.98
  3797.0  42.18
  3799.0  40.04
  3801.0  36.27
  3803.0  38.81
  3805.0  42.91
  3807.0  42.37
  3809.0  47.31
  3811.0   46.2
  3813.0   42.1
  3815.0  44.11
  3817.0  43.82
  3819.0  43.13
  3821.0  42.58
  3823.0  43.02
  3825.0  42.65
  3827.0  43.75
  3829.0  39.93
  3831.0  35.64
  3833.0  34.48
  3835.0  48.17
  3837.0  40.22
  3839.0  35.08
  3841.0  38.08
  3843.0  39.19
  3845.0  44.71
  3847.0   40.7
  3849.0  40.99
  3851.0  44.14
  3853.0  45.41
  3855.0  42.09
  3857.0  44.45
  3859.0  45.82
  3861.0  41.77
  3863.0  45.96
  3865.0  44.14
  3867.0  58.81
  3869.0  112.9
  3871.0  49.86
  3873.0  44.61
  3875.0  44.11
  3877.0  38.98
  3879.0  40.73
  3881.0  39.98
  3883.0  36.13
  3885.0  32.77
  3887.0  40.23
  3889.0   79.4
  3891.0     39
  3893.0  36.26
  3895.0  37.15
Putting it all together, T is 43.3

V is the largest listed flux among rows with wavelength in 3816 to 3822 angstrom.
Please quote 43.82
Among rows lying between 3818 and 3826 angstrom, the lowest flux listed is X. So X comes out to 42.58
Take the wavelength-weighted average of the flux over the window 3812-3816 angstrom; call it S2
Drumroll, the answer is 43.1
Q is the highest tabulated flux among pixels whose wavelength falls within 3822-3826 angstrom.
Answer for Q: 43.02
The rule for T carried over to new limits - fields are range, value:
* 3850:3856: 43.9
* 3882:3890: 47.1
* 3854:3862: 43.5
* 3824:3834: 39.3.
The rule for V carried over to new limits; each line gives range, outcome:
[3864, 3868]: 58.81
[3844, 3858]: 45.41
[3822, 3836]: 48.17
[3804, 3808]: 42.91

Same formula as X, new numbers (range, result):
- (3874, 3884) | 36.13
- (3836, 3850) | 35.08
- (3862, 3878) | 38.98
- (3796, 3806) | 36.27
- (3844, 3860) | 40.7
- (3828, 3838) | 34.48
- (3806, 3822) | 42.1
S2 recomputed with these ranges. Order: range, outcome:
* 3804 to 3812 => 44.7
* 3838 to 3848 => 39.6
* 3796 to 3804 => 39.3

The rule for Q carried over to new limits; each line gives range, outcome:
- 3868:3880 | 112.9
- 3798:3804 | 40.04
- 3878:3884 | 40.73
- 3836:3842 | 40.22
